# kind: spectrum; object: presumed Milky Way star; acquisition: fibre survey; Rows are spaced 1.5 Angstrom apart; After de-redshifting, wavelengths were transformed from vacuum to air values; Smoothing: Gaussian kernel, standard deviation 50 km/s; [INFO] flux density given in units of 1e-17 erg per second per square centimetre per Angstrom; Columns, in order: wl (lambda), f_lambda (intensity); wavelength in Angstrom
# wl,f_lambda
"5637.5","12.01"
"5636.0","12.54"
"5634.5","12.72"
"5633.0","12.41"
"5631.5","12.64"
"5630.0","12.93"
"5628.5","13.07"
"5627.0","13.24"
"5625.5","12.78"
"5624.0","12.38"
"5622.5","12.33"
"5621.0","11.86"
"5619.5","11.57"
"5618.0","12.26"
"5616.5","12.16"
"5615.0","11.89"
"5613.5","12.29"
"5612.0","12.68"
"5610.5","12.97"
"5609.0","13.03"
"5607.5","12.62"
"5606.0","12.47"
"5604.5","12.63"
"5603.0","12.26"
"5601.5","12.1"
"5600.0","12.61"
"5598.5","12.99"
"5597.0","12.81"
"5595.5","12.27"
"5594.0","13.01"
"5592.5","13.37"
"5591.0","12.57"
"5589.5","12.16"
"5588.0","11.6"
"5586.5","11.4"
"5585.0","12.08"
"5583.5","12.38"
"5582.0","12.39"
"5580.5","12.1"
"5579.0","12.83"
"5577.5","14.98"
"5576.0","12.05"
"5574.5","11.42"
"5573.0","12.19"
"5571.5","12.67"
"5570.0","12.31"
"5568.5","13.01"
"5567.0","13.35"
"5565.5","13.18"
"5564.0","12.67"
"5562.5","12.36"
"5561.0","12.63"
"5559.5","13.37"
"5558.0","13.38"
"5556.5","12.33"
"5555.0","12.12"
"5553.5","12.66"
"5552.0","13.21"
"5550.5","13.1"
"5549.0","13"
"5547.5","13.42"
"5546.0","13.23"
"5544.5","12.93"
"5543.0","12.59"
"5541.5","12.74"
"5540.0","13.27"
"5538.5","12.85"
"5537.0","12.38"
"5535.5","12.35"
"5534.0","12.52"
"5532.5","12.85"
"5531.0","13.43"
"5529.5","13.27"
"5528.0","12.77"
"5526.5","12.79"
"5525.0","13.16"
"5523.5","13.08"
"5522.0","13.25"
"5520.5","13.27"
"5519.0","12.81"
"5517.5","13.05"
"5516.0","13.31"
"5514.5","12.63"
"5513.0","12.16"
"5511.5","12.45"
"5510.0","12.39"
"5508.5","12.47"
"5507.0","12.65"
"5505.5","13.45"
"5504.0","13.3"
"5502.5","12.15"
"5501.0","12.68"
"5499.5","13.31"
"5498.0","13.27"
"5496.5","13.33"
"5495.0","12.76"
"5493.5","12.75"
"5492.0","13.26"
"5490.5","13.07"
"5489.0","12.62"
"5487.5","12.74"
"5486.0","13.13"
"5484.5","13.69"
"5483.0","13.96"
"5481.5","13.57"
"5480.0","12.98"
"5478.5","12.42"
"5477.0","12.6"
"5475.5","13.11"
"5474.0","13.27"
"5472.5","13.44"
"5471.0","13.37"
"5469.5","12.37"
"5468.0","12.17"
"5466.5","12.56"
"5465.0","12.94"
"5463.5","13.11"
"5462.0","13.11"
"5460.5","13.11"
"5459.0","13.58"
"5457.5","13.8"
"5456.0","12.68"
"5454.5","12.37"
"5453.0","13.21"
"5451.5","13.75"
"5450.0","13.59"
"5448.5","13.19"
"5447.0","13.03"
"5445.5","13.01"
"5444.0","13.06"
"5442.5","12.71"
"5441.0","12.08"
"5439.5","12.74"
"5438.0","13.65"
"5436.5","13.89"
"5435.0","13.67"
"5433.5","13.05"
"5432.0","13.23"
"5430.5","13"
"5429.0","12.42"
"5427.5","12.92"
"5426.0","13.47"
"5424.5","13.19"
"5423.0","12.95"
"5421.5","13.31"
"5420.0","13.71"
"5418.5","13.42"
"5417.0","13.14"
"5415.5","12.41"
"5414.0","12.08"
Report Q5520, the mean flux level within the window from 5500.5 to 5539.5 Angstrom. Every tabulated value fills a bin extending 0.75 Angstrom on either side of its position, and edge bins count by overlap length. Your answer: 12.8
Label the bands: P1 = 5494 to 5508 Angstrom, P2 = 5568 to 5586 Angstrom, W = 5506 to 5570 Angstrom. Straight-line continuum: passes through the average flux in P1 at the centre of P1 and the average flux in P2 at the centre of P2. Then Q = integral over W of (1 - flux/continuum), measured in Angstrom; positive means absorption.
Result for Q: -0.6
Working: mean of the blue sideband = 13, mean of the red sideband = 12.5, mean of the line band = 12.9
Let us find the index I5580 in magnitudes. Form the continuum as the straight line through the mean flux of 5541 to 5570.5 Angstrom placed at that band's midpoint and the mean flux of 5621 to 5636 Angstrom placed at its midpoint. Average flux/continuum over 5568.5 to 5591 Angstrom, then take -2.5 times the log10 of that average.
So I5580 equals 0.04 mag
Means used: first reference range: 12.9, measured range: 12.4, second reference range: 12.7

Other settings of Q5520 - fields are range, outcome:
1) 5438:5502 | 13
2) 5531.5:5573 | 12.8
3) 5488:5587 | 12.8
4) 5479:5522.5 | 13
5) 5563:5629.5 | 12.5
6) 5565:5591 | 12.5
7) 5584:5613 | 12.5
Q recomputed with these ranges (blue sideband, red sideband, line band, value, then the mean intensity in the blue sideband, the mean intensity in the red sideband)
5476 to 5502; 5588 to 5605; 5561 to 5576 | 0.18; 13.1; 12.6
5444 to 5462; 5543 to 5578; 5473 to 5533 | 0.21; 13.2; 12.8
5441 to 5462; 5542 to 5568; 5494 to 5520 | 0.34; 13.1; 12.9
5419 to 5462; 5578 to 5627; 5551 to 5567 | -0.25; 13.2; 12.4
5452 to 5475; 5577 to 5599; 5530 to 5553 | -0.35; 13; 12.6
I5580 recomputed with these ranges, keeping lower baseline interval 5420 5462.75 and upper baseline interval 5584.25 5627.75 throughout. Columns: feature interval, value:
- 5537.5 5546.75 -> -0.02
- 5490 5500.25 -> -0.02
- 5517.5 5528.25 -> -0.02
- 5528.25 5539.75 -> -0.01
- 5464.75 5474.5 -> 0.01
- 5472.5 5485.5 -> -0.02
